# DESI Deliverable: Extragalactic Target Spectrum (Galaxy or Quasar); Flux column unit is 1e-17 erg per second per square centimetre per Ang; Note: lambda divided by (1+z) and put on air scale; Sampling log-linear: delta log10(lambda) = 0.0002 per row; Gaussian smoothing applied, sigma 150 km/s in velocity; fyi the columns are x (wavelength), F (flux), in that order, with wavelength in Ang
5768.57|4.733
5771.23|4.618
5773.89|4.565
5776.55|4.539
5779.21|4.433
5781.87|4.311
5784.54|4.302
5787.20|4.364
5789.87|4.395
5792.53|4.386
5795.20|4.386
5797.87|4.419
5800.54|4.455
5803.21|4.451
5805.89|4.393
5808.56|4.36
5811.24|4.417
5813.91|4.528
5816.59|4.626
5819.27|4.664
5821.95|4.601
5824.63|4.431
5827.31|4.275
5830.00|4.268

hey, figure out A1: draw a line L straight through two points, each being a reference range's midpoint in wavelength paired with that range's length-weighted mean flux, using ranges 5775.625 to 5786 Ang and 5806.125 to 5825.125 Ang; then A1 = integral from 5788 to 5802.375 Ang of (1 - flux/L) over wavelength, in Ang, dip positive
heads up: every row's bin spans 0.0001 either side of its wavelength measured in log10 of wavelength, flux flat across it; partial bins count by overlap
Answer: 0.1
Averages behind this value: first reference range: 4.39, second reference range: 4.52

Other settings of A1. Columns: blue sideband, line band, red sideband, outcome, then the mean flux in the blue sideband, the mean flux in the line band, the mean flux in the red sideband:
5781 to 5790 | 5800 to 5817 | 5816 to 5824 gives 0.26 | 4.33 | 4.45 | 4.61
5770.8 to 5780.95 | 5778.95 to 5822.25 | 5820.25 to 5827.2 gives 0.63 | 4.52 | 4.44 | 4.48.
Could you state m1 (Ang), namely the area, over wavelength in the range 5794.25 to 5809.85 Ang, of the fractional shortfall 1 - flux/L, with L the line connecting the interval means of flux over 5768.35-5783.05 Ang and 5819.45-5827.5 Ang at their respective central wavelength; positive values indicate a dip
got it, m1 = 0.3 Ang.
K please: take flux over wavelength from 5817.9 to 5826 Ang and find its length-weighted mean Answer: 4.57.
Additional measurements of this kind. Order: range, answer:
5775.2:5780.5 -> 4.49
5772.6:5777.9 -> 4.55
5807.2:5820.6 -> 4.52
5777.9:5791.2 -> 4.36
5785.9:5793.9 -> 4.38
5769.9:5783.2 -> 4.49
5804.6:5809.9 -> 4.38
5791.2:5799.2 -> 4.4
